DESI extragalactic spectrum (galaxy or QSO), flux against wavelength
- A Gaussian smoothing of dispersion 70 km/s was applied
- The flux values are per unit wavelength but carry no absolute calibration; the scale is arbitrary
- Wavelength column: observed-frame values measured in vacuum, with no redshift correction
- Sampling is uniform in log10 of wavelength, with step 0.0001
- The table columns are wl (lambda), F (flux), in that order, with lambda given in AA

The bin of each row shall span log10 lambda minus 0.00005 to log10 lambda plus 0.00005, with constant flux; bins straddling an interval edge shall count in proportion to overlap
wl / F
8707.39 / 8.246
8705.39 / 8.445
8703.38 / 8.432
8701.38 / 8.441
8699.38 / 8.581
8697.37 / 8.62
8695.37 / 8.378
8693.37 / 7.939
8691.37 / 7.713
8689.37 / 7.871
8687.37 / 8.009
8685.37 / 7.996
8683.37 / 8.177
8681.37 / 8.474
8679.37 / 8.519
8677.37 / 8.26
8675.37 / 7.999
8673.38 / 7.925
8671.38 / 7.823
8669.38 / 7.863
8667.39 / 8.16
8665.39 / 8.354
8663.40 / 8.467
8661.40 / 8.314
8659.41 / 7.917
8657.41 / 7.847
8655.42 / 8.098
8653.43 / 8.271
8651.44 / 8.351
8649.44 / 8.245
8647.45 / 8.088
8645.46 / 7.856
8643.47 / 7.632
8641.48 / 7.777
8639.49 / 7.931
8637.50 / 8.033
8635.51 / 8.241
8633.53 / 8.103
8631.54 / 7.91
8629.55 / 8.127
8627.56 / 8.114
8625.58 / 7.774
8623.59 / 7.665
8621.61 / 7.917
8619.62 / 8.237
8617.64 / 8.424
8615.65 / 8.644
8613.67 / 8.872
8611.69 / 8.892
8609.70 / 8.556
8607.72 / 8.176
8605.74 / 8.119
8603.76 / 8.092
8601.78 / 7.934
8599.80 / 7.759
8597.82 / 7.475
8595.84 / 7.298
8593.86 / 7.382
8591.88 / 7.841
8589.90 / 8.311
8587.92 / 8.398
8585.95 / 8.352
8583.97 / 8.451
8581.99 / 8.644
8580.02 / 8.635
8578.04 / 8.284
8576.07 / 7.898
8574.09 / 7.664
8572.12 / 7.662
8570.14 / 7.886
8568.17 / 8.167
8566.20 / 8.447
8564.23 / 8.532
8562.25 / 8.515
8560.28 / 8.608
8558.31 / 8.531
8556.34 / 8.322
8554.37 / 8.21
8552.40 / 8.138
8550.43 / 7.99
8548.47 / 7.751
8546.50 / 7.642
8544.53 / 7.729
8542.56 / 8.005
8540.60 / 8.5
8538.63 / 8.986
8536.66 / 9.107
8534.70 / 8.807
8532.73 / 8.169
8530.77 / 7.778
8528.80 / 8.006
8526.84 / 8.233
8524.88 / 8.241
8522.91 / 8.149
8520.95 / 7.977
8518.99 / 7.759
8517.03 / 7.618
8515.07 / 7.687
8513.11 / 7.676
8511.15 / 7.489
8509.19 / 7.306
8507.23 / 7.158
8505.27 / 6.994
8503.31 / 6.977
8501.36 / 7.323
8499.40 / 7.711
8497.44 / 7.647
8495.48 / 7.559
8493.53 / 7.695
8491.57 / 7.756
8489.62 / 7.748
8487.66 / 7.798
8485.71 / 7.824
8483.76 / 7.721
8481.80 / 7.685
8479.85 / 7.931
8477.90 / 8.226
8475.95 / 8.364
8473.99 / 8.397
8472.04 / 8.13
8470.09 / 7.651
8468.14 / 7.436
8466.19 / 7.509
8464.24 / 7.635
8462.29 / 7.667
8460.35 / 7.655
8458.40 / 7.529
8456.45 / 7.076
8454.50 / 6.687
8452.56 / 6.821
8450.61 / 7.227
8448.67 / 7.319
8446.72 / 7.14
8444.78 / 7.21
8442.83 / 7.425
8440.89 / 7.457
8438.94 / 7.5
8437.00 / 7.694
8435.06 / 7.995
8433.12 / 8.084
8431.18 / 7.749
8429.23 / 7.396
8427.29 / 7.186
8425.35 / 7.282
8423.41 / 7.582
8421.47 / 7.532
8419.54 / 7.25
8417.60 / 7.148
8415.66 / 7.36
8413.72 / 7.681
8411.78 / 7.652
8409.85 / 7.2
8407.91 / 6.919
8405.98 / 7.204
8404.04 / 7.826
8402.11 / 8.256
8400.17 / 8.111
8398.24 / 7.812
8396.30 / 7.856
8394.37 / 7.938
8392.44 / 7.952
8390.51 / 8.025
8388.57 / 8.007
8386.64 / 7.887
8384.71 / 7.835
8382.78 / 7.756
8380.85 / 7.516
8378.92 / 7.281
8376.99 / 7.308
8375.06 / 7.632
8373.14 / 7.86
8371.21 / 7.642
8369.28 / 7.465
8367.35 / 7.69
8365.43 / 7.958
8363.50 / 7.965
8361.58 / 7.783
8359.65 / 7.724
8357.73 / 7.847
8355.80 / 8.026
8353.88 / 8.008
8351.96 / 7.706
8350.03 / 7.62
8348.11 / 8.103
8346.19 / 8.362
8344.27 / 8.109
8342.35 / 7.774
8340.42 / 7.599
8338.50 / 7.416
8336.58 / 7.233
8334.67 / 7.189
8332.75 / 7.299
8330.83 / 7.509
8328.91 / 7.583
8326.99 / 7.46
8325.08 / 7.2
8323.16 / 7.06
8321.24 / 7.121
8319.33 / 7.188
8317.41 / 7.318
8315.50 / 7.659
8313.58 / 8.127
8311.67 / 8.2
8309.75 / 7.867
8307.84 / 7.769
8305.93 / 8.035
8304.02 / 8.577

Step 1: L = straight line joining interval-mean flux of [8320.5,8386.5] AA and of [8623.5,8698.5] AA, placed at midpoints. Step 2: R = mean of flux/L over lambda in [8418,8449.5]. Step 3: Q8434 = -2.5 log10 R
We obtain 0.039 mag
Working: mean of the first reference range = 7.64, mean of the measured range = 7.48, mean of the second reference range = 8.08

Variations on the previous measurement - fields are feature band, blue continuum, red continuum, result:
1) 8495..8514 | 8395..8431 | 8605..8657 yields 0.059 mag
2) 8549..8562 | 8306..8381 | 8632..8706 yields -0.044 mag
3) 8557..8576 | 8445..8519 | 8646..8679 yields -0.052 mag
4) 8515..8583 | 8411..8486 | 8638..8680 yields -0.052 mag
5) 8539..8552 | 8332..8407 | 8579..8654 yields 0.002 mag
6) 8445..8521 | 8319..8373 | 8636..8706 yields 0.039 mag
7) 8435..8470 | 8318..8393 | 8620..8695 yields 0.058 mag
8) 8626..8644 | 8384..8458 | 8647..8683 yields 0.013 mag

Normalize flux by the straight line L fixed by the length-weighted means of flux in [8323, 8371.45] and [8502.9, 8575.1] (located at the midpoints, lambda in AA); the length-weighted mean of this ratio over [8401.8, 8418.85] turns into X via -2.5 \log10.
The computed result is 0.05 mag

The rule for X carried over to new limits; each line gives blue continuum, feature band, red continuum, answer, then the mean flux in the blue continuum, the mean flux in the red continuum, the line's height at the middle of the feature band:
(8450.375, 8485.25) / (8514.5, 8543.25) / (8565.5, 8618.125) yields -0.04 mag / 7.64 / 8.15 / 7.89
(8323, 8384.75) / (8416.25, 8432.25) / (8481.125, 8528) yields 0.04 mag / 7.66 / 7.66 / 7.66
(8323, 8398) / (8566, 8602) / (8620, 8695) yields -0.01 mag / 7.71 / 8.05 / 7.97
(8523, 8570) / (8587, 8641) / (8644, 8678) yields 0.01 mag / 8.27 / 8.1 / 8.17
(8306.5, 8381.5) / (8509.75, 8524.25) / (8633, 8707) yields 0.02 mag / 7.65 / 8.14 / 7.91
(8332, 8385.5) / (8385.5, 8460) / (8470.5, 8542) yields 0.04 mag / 7.71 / 7.89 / 7.79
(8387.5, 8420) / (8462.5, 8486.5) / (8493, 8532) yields -0.03 mag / 7.66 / 7.65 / 7.66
